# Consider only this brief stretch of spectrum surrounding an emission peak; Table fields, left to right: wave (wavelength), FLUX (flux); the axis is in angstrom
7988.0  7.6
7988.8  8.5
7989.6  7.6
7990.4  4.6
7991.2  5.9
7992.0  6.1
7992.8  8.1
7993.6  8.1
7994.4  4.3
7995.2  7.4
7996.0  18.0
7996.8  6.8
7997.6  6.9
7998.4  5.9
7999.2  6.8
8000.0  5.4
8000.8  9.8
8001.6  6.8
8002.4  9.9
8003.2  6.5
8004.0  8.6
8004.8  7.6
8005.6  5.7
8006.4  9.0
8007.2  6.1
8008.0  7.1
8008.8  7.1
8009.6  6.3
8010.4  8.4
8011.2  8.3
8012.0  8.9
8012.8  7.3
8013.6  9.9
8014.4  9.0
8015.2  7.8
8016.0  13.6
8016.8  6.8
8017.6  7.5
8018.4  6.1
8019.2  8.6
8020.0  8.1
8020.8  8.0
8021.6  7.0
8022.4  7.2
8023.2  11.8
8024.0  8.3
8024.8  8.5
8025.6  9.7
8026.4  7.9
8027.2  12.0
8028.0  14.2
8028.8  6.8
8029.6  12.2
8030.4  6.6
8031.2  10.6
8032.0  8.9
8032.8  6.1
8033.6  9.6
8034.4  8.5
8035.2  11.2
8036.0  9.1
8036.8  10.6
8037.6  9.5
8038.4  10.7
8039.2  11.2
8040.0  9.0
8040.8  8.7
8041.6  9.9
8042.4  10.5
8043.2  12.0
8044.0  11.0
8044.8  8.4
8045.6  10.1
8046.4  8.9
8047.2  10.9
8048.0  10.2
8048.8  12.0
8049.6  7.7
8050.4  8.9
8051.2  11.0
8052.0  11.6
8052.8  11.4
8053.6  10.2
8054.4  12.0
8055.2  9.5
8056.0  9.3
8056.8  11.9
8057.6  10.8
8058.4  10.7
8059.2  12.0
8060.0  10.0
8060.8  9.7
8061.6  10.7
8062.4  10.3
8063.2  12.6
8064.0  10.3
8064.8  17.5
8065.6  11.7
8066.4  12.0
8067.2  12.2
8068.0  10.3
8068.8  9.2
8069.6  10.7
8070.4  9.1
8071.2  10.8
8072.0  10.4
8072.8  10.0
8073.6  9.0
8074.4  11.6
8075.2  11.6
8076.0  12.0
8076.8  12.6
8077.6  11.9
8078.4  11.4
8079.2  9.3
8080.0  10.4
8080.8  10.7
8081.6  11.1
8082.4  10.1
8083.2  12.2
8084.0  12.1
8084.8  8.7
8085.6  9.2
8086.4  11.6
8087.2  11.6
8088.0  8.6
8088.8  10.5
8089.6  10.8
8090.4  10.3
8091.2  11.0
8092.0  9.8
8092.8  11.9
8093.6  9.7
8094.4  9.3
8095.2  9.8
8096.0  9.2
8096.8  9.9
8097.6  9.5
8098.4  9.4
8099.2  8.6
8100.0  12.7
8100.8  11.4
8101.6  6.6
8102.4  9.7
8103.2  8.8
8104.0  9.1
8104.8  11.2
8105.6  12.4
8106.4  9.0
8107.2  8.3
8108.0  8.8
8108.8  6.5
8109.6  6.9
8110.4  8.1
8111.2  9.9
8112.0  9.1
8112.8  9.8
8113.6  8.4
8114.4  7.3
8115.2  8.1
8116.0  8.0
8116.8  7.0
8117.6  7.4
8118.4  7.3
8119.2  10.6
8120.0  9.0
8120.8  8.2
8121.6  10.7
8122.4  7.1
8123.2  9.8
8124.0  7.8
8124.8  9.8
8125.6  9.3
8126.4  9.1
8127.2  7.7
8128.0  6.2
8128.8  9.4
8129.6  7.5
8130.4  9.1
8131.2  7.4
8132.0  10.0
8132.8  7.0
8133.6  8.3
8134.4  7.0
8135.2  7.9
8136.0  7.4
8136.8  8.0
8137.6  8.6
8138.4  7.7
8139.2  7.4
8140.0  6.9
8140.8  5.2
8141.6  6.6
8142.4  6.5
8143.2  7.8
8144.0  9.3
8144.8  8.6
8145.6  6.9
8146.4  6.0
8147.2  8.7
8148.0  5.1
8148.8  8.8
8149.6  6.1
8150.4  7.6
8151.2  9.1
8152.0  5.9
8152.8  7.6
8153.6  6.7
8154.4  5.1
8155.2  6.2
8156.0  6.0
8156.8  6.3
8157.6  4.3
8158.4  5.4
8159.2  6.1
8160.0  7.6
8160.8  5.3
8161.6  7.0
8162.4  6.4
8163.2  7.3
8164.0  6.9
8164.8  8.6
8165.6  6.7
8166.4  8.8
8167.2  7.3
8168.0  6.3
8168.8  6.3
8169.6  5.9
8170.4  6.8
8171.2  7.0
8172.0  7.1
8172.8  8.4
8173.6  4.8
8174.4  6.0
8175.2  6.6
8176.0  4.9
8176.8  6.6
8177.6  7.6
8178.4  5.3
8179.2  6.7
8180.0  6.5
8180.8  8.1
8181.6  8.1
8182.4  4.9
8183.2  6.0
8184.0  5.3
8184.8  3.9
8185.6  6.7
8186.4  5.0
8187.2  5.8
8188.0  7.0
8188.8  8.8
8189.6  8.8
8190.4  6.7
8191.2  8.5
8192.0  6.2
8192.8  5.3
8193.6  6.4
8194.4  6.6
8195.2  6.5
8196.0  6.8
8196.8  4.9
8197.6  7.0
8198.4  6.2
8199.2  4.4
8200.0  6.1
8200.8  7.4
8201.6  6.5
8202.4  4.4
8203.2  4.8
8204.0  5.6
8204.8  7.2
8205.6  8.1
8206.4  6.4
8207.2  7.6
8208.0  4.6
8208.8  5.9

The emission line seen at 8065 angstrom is Mg II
